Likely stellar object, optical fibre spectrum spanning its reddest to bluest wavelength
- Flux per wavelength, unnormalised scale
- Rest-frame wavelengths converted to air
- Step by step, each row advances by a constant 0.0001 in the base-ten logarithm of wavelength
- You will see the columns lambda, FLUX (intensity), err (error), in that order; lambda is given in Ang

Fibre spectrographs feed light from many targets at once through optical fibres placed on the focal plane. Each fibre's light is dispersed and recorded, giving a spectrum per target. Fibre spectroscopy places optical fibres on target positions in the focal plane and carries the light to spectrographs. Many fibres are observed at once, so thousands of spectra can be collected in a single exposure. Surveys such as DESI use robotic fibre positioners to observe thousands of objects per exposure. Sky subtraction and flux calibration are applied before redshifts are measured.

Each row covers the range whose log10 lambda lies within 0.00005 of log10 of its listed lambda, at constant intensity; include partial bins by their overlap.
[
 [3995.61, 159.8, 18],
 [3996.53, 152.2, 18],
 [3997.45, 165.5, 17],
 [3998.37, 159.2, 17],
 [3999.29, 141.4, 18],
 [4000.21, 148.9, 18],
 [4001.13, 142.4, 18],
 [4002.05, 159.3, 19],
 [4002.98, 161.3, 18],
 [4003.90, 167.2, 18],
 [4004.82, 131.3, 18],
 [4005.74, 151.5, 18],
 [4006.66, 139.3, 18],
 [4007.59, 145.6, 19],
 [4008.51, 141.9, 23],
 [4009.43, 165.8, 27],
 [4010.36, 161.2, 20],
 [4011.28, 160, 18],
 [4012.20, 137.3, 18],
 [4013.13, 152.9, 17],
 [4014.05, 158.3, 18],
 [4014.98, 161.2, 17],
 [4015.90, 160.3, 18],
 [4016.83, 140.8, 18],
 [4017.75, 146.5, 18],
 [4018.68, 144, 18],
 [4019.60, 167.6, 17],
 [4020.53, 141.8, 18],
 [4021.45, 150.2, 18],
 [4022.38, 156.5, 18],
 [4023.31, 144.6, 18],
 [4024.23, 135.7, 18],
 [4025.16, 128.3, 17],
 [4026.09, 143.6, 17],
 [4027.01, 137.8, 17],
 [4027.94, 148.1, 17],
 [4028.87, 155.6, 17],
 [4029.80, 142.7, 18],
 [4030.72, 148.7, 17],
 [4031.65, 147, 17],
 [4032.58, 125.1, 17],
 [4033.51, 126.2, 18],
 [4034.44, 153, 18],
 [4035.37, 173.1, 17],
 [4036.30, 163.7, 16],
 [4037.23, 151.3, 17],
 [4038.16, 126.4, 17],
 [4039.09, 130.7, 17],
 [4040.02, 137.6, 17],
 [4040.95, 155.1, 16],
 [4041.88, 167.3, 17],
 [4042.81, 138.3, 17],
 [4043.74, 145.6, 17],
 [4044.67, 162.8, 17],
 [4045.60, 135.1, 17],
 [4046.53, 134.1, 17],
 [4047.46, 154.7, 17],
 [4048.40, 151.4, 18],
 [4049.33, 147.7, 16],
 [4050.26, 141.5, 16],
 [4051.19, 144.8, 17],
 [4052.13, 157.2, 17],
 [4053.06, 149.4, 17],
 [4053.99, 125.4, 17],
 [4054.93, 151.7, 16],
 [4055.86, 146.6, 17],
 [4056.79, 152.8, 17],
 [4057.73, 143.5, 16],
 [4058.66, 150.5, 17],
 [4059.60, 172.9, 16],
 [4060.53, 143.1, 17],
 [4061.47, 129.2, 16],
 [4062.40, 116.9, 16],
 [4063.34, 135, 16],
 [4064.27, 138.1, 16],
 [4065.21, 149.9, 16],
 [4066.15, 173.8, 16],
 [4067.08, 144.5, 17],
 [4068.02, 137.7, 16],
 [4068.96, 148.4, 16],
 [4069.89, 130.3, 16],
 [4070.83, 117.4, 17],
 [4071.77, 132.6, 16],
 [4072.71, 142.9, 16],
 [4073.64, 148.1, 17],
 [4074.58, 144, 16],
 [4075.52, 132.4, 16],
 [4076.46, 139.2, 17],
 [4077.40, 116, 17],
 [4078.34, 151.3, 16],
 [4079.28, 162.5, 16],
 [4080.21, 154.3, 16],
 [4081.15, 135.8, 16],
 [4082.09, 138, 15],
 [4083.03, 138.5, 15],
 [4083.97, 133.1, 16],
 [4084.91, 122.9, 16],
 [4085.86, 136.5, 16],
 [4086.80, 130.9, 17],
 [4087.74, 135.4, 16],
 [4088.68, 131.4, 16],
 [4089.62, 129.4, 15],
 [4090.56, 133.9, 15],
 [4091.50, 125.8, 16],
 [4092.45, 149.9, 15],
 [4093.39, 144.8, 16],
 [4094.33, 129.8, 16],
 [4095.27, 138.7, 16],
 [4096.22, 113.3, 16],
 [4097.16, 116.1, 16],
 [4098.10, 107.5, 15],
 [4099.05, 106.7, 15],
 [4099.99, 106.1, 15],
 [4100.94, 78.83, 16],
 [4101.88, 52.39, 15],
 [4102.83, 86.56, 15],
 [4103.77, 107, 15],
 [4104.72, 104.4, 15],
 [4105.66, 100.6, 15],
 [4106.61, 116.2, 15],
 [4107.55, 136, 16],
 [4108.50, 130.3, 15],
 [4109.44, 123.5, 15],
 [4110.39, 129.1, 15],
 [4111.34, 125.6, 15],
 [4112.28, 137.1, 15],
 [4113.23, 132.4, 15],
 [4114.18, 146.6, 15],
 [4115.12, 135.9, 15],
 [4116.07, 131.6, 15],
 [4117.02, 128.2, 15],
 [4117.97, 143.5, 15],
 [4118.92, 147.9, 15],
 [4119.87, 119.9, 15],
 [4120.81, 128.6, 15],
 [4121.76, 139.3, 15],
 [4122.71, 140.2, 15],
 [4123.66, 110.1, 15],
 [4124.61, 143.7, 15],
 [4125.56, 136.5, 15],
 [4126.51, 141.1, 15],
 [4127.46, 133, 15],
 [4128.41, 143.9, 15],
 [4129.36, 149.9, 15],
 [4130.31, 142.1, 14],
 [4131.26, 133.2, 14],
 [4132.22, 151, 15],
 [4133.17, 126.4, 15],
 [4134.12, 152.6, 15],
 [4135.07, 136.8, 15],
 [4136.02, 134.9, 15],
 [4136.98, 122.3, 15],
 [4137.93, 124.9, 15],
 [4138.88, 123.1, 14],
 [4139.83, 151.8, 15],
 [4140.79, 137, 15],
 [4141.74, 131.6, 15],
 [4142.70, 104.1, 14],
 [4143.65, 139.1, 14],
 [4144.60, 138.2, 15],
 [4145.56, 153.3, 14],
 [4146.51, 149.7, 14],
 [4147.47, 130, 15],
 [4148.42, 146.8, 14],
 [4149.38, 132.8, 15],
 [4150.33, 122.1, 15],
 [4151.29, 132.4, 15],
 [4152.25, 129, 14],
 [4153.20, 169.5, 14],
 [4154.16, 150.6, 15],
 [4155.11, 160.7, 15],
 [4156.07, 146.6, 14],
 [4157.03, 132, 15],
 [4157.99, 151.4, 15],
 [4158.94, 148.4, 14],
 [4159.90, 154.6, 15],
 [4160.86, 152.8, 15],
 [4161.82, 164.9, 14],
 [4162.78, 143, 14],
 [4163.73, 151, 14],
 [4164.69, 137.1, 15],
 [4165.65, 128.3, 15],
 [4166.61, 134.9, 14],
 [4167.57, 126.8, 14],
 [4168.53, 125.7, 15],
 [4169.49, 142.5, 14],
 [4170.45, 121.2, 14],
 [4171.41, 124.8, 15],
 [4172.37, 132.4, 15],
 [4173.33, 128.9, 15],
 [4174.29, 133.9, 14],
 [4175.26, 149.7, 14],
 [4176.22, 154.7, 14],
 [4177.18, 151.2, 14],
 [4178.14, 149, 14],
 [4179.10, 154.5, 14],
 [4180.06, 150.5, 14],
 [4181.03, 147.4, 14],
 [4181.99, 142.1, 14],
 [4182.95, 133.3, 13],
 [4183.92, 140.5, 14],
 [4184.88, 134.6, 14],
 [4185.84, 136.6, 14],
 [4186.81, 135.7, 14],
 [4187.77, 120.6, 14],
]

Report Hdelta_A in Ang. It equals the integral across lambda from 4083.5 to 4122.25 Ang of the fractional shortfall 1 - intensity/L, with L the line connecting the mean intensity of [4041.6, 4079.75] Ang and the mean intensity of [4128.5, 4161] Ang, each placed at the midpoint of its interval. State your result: 4.97 Ang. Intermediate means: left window 144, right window 140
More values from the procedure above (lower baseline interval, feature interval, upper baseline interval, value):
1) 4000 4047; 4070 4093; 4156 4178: 1.33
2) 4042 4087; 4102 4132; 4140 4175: 2.46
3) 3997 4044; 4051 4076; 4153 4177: 0.67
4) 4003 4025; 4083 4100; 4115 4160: 1.72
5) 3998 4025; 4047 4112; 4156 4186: 6.13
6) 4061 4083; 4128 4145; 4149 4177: 0.60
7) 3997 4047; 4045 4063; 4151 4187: 0.29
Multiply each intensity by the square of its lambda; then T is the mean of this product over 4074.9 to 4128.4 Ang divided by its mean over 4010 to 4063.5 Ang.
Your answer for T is 0.90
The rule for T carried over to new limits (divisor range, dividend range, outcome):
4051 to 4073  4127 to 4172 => 1.02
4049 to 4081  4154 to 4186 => 1.05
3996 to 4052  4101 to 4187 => 0.97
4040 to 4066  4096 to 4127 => 0.86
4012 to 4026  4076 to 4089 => 0.96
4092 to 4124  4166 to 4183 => 1.18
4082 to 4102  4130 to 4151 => 1.12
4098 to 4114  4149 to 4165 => 1.34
